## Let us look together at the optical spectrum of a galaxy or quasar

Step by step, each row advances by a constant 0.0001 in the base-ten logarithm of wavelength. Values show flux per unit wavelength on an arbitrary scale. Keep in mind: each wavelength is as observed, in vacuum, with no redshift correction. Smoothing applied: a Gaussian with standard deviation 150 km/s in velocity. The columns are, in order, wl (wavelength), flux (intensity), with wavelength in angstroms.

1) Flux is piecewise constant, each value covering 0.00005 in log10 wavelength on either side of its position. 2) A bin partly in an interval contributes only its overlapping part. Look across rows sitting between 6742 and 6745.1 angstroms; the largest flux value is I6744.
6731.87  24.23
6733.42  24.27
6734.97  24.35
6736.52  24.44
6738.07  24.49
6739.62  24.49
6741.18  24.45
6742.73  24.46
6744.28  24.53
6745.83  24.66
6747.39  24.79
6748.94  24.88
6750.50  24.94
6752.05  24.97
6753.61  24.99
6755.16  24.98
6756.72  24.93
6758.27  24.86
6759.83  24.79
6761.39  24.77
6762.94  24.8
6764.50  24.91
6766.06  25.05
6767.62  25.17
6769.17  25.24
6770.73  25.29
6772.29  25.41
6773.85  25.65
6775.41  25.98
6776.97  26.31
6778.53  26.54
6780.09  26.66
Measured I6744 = 24.53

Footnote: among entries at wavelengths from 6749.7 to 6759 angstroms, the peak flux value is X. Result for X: 24.99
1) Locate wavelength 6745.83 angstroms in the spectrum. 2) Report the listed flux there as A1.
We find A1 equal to 24.66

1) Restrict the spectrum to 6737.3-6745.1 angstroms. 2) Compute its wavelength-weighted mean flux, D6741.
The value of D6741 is 24.5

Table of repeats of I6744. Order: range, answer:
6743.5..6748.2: 24.79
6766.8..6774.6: 25.65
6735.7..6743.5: 24.49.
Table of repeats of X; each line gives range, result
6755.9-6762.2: 24.93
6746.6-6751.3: 24.94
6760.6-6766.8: 25.05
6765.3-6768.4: 25.17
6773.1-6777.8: 26.31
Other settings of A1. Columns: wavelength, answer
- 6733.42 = 24.27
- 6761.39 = 24.77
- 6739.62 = 24.49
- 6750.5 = 24.94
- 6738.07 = 24.49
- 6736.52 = 24.44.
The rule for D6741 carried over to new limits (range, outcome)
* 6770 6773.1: 25.3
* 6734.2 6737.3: 24.4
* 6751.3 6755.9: 25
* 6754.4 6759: 24.9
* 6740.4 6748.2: 24.6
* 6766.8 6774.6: 25.4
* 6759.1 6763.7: 24.8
